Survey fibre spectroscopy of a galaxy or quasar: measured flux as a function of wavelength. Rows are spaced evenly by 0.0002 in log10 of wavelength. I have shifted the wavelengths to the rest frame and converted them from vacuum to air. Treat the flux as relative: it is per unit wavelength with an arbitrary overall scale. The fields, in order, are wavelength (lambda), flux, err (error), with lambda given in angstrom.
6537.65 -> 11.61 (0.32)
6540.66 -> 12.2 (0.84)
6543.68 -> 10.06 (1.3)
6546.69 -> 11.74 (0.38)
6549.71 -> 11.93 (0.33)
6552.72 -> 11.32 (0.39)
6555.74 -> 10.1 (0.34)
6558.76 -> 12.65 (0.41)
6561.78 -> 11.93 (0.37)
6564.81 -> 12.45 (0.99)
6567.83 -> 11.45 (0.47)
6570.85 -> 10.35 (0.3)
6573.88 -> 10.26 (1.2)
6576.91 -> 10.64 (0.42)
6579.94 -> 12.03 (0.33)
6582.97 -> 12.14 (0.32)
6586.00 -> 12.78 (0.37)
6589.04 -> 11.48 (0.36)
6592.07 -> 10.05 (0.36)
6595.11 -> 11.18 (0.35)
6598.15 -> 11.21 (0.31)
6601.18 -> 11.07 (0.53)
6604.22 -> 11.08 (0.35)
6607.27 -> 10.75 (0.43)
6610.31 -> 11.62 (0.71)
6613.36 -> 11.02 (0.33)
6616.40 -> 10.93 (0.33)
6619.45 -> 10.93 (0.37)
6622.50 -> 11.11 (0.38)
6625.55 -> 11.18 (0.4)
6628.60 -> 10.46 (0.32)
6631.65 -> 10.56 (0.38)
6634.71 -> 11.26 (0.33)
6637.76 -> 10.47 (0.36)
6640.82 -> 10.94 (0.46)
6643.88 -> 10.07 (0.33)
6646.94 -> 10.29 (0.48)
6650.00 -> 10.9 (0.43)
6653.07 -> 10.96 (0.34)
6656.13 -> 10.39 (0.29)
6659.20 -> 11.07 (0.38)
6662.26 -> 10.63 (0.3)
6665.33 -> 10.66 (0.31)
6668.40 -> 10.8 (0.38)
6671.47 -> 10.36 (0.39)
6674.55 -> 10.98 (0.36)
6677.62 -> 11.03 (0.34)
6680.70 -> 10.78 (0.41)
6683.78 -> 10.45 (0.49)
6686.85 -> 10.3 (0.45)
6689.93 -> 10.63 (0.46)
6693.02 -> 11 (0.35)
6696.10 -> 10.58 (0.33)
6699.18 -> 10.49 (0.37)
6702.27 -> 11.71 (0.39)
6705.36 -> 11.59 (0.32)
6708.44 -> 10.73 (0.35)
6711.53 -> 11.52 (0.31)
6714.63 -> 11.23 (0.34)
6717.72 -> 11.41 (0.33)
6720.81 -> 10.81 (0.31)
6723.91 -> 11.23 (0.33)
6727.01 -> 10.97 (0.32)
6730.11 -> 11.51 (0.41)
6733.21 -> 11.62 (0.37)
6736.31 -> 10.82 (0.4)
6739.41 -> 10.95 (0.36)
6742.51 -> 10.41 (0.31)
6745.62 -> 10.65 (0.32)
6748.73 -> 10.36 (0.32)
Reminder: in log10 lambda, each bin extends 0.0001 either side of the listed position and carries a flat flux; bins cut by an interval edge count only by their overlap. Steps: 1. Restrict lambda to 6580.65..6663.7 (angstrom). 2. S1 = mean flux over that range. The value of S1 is 11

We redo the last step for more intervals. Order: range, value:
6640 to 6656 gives 10.6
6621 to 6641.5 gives 10.9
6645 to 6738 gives 10.9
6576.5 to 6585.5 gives 11.9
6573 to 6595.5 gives 11.4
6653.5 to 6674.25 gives 10.7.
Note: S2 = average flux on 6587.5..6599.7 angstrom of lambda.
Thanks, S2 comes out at 11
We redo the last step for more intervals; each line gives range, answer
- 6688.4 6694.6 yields 10.8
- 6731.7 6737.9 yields 11.2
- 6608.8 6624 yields 11.1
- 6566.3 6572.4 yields 10.9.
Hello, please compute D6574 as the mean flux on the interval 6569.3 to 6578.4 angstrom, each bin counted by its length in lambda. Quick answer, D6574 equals 10.4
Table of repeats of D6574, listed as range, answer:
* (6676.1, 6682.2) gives 10.9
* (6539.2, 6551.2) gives 11.5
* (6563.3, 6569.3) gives 12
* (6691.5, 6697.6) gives 10.8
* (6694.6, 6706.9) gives 11.1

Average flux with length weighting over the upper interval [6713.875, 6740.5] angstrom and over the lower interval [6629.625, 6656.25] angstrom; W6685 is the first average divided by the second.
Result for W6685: 1.05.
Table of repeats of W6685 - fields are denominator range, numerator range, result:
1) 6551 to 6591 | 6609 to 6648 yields 0.94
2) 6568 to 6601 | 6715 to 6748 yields 0.98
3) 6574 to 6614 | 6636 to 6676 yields 0.94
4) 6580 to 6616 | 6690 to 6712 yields 0.97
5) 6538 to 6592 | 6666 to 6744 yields 0.96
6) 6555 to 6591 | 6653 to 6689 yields 0.93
